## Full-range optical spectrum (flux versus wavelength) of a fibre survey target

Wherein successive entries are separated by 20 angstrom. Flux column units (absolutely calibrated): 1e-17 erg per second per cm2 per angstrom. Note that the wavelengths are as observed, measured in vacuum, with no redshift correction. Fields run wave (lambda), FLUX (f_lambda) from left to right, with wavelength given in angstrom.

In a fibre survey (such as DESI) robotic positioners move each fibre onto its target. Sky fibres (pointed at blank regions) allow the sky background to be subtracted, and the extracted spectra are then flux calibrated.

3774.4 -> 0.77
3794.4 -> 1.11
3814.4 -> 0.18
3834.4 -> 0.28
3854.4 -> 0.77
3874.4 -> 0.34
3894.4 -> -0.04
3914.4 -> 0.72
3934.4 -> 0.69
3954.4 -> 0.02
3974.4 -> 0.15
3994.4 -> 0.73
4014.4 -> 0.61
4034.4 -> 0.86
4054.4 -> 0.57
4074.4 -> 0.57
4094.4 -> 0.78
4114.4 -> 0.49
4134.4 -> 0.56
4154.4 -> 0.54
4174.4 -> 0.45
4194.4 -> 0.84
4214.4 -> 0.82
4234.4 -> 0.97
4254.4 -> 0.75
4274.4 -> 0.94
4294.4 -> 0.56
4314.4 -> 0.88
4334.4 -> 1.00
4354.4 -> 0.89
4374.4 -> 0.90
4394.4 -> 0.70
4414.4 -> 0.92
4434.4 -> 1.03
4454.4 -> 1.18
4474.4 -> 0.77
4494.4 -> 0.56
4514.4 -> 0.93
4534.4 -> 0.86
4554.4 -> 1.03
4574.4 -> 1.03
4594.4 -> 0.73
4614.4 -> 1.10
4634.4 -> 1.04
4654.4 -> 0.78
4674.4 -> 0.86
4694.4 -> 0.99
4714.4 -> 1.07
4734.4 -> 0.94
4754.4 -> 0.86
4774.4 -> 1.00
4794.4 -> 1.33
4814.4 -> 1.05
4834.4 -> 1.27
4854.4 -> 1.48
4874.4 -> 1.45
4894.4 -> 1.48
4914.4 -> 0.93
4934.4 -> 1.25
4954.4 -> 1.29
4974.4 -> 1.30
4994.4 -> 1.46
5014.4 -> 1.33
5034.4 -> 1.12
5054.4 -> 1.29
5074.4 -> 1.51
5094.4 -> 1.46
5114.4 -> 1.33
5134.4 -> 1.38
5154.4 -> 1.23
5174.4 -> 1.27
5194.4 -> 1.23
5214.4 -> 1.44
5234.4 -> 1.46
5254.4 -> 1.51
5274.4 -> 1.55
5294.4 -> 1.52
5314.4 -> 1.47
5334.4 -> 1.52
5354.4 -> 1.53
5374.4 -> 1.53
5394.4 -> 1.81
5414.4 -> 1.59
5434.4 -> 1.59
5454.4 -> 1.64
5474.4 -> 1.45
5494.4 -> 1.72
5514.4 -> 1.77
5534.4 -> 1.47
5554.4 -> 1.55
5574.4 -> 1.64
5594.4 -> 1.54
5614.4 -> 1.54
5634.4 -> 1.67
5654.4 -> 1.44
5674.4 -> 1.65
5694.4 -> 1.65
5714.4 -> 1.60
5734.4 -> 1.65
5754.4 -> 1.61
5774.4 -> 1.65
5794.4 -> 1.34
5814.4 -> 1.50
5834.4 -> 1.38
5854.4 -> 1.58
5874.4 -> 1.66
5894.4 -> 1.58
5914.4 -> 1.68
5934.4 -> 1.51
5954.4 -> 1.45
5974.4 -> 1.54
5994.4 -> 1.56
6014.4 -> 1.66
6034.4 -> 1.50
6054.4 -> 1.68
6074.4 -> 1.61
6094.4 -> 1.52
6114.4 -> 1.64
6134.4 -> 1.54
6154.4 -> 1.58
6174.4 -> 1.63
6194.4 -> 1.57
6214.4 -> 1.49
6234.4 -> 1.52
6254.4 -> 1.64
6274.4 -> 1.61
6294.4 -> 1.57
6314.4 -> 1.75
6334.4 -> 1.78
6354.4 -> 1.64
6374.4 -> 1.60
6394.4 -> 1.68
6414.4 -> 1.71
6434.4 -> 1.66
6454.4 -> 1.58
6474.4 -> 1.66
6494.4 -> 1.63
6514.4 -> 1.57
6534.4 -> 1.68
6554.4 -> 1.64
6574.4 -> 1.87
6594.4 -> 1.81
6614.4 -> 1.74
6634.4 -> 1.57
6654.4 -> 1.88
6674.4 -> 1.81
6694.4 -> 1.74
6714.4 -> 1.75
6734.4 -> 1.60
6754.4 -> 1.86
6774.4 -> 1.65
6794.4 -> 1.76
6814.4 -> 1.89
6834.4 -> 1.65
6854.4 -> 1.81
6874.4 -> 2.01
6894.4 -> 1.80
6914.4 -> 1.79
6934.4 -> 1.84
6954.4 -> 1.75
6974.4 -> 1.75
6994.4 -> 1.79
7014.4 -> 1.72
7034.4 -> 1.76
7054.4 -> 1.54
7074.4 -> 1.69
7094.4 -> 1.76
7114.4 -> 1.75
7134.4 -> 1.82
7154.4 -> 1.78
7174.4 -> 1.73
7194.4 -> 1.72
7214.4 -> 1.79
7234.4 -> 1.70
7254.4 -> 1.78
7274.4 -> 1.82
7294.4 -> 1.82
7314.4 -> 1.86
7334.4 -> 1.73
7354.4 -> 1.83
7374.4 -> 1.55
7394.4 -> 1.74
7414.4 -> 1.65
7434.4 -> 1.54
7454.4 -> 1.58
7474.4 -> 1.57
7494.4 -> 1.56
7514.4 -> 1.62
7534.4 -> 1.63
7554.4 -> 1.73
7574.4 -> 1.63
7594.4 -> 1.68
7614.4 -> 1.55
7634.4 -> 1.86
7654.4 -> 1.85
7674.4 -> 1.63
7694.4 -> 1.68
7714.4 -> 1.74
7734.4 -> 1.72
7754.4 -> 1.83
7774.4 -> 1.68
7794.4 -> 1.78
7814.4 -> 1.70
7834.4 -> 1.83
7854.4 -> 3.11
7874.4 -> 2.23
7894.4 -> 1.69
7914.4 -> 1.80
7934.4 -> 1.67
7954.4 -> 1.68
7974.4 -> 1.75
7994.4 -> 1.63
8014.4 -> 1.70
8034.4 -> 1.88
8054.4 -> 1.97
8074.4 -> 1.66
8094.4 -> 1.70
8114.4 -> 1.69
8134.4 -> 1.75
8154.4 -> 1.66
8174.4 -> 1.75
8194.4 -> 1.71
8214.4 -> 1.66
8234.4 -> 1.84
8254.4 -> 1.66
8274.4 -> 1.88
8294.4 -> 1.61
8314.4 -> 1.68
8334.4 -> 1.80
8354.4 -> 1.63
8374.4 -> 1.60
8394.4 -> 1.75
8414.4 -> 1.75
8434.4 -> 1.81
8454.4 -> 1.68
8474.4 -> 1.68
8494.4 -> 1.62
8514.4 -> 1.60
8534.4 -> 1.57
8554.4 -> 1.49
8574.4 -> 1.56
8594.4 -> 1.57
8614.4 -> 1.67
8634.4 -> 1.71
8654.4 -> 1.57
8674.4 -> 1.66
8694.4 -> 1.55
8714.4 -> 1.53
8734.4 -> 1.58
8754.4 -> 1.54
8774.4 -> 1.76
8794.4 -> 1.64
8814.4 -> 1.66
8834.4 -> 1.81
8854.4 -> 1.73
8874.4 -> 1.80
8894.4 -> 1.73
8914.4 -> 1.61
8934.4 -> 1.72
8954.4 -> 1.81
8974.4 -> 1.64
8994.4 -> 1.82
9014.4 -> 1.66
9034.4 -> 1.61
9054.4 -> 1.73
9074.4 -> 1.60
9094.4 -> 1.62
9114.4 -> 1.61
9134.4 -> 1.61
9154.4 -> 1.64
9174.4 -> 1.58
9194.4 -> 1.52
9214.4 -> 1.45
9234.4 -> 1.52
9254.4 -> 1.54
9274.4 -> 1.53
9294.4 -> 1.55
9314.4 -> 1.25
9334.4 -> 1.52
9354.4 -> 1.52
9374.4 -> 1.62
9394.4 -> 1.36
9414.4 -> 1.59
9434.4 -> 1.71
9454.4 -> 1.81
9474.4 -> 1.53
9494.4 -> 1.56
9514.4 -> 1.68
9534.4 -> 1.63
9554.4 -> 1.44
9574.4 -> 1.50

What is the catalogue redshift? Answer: 0.20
